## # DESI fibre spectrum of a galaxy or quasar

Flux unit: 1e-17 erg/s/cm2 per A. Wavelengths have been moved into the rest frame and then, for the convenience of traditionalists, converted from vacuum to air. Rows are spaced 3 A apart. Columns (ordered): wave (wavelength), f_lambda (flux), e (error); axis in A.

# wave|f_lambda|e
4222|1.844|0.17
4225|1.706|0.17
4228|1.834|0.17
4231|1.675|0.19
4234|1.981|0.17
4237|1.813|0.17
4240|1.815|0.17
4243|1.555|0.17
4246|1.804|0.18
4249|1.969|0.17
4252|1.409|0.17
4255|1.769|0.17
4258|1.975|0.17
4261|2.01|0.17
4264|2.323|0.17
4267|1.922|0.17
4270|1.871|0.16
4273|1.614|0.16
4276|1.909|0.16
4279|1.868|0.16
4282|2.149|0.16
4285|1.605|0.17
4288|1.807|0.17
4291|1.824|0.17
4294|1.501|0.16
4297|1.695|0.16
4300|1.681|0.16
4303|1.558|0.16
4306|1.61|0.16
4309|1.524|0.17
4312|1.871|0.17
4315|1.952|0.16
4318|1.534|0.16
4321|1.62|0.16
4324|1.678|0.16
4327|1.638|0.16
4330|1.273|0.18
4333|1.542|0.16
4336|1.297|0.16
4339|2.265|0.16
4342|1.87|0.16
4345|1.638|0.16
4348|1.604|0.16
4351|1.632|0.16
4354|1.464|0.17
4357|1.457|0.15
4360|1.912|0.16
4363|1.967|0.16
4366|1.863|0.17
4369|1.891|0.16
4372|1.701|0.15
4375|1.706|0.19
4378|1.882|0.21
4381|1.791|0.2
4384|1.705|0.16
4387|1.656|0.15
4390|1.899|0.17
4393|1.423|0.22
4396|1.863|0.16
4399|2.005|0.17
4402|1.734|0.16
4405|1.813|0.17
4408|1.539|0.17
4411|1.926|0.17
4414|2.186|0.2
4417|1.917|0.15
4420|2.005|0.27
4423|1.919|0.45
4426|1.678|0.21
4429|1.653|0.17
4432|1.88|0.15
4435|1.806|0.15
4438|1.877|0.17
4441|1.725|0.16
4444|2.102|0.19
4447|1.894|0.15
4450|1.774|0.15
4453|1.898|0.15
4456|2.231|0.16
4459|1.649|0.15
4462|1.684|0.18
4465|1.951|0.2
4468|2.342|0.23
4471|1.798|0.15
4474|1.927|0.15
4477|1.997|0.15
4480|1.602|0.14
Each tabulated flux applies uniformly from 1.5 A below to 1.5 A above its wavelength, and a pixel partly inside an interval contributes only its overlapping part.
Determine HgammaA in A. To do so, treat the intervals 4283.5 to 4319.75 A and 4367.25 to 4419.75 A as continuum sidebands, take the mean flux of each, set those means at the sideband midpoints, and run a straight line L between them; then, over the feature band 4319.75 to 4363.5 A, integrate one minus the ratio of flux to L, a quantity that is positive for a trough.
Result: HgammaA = 2.2 A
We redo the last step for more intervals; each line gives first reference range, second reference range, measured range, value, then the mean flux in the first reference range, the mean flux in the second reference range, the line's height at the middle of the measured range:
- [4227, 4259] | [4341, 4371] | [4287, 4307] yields 1.0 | 1.78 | 1.73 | 1.75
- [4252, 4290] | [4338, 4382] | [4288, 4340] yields 5.1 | 1.88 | 1.77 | 1.83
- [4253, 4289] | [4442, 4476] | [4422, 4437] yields 1.1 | 1.9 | 1.93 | 1.92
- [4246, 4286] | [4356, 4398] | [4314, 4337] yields 3.2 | 1.88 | 1.77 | 1.82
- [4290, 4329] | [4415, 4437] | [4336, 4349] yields -0.6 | 1.66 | 1.85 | 1.71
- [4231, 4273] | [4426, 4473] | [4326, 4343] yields 2.0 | 1.85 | 1.88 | 1.86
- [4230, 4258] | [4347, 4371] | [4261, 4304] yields -1.6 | 1.77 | 1.73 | 1.75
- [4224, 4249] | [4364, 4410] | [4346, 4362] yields 1.3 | 1.79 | 1.77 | 1.77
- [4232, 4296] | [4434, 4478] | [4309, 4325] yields 1.2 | 1.83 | 1.91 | 1.85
